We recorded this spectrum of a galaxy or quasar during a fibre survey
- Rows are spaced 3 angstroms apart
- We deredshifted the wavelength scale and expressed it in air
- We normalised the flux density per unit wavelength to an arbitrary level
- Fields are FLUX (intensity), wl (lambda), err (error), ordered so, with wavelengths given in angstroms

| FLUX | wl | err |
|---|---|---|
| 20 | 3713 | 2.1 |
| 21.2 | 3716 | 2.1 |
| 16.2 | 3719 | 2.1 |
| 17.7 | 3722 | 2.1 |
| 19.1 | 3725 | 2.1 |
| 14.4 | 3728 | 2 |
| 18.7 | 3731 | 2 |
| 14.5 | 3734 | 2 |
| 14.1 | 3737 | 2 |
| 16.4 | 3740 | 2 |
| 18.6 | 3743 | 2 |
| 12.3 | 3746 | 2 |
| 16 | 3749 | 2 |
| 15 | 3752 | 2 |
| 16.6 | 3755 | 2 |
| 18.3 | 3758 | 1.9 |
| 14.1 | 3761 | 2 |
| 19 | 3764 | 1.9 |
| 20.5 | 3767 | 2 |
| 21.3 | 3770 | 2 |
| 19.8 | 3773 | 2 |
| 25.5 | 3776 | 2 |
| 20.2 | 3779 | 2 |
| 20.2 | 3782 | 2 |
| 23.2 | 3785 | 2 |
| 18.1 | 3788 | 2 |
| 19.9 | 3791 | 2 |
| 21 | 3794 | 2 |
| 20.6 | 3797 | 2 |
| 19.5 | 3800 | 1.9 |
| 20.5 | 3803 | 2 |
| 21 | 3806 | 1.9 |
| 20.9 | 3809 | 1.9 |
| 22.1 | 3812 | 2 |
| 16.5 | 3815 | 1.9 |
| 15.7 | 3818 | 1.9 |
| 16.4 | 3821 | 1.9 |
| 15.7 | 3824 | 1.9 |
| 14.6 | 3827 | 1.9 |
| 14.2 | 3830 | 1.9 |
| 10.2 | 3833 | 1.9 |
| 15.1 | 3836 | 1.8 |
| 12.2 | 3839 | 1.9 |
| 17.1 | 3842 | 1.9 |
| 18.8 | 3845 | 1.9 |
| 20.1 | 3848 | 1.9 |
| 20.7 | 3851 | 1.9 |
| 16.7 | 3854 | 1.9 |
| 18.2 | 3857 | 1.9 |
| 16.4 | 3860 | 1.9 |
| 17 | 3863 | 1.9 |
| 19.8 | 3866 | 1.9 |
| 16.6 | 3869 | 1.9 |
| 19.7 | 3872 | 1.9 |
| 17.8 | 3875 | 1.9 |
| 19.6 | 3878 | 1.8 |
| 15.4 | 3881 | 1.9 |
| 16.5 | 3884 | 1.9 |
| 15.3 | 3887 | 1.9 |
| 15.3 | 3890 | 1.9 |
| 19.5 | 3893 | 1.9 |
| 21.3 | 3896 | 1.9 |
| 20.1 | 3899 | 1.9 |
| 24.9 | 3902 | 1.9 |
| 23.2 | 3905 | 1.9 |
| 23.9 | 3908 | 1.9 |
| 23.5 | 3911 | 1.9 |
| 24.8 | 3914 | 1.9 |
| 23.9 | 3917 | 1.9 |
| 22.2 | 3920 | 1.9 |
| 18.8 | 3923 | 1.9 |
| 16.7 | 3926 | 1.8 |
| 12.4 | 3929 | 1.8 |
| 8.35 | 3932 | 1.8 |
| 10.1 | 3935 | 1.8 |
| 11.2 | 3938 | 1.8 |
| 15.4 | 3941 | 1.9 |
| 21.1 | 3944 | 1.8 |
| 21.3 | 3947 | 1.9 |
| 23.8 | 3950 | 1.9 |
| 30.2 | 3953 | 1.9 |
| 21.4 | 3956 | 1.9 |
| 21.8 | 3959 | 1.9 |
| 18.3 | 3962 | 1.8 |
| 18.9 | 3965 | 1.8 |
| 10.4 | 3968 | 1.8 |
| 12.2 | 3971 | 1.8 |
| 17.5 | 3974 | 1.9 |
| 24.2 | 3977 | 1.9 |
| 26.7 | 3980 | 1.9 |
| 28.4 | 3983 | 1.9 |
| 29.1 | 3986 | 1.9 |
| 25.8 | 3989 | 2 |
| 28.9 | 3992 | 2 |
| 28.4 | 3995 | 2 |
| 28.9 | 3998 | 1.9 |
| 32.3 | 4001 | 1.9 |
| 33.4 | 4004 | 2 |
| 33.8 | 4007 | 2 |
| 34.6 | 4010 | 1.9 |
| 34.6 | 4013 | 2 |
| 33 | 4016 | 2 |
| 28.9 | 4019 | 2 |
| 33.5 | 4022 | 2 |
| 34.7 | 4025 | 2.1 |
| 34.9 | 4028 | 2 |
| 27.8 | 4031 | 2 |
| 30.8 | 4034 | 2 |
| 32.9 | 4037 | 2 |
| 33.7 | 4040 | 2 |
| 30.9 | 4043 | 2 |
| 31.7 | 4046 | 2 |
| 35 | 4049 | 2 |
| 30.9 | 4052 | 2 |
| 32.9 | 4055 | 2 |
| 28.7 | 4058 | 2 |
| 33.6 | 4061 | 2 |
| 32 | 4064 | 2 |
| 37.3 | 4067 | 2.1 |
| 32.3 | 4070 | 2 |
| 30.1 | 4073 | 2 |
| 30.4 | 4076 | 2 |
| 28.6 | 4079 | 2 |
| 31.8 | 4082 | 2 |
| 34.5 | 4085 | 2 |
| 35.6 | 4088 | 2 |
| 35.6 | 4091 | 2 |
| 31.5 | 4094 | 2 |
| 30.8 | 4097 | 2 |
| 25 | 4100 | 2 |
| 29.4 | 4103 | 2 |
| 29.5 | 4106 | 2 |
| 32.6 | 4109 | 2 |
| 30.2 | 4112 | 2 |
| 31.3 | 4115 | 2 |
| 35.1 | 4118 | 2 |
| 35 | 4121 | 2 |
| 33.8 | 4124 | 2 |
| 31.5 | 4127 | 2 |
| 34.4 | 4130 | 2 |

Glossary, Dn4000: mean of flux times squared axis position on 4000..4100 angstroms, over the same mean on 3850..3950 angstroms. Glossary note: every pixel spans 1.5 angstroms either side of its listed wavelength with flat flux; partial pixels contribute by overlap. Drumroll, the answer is 1.89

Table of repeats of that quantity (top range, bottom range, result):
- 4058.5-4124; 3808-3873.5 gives 2.14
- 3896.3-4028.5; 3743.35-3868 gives 1.43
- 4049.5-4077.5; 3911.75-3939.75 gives 2.07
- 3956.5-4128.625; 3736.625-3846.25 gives 1.90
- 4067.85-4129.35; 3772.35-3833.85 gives 1.96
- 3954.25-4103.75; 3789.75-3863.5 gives 1.85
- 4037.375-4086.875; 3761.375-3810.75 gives 1.80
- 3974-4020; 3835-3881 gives 1.80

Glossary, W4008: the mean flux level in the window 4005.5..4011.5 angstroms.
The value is 34.2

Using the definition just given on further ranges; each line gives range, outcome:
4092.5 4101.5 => 29.1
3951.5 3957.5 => 25.8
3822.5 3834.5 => 13.7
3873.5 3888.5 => 16.9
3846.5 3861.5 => 18.4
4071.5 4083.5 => 30.2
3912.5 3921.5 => 23.6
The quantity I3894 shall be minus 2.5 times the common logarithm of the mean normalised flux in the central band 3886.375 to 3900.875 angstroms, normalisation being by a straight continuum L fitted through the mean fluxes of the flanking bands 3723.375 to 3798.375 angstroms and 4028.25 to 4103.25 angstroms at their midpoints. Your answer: 0.28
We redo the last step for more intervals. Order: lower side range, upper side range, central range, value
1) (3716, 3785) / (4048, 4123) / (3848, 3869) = 0.23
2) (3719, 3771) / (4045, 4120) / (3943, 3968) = 0.22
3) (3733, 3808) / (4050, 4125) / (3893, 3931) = 0.17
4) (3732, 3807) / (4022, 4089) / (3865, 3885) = 0.30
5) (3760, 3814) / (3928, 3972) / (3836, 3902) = 0.05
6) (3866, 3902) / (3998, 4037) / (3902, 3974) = 0.24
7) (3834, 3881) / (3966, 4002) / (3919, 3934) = 0.35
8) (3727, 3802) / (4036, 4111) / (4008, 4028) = -0.14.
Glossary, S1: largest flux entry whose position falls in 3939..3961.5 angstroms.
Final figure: 30.2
